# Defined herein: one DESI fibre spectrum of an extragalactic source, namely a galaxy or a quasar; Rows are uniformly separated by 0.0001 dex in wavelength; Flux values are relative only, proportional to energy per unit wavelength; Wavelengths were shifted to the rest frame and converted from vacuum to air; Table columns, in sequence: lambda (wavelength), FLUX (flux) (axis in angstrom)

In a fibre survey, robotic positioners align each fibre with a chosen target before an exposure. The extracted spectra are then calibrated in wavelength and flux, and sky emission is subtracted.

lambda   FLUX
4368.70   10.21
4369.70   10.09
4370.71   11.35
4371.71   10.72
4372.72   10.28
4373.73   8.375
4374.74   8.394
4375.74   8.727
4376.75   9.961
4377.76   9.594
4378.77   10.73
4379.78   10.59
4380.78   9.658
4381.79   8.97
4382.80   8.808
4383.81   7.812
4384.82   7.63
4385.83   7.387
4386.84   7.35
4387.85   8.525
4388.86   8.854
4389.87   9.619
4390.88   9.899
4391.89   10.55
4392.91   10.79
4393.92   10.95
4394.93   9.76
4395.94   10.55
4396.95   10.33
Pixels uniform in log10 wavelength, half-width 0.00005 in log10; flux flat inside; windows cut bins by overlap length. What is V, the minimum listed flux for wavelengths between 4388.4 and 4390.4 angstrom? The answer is 8.854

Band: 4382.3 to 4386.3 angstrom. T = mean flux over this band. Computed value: 7.91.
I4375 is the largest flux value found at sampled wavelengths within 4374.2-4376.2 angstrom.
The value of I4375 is 8.727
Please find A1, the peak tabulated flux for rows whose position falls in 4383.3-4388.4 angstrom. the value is 8.525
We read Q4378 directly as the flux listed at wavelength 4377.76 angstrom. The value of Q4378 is 9.594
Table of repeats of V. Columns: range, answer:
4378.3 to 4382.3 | 8.97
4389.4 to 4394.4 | 9.619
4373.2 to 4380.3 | 8.375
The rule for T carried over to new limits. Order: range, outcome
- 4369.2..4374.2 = 10.2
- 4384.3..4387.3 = 7.46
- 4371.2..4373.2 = 10.5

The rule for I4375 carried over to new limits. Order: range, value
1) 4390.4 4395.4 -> 10.95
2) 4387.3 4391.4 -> 9.899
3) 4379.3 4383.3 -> 10.59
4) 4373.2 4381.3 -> 10.73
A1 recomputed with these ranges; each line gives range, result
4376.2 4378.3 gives 9.961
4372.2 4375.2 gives 10.28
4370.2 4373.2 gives 11.35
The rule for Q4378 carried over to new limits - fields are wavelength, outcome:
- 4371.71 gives 10.72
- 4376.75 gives 9.961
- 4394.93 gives 9.76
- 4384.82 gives 7.63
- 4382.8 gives 8.808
